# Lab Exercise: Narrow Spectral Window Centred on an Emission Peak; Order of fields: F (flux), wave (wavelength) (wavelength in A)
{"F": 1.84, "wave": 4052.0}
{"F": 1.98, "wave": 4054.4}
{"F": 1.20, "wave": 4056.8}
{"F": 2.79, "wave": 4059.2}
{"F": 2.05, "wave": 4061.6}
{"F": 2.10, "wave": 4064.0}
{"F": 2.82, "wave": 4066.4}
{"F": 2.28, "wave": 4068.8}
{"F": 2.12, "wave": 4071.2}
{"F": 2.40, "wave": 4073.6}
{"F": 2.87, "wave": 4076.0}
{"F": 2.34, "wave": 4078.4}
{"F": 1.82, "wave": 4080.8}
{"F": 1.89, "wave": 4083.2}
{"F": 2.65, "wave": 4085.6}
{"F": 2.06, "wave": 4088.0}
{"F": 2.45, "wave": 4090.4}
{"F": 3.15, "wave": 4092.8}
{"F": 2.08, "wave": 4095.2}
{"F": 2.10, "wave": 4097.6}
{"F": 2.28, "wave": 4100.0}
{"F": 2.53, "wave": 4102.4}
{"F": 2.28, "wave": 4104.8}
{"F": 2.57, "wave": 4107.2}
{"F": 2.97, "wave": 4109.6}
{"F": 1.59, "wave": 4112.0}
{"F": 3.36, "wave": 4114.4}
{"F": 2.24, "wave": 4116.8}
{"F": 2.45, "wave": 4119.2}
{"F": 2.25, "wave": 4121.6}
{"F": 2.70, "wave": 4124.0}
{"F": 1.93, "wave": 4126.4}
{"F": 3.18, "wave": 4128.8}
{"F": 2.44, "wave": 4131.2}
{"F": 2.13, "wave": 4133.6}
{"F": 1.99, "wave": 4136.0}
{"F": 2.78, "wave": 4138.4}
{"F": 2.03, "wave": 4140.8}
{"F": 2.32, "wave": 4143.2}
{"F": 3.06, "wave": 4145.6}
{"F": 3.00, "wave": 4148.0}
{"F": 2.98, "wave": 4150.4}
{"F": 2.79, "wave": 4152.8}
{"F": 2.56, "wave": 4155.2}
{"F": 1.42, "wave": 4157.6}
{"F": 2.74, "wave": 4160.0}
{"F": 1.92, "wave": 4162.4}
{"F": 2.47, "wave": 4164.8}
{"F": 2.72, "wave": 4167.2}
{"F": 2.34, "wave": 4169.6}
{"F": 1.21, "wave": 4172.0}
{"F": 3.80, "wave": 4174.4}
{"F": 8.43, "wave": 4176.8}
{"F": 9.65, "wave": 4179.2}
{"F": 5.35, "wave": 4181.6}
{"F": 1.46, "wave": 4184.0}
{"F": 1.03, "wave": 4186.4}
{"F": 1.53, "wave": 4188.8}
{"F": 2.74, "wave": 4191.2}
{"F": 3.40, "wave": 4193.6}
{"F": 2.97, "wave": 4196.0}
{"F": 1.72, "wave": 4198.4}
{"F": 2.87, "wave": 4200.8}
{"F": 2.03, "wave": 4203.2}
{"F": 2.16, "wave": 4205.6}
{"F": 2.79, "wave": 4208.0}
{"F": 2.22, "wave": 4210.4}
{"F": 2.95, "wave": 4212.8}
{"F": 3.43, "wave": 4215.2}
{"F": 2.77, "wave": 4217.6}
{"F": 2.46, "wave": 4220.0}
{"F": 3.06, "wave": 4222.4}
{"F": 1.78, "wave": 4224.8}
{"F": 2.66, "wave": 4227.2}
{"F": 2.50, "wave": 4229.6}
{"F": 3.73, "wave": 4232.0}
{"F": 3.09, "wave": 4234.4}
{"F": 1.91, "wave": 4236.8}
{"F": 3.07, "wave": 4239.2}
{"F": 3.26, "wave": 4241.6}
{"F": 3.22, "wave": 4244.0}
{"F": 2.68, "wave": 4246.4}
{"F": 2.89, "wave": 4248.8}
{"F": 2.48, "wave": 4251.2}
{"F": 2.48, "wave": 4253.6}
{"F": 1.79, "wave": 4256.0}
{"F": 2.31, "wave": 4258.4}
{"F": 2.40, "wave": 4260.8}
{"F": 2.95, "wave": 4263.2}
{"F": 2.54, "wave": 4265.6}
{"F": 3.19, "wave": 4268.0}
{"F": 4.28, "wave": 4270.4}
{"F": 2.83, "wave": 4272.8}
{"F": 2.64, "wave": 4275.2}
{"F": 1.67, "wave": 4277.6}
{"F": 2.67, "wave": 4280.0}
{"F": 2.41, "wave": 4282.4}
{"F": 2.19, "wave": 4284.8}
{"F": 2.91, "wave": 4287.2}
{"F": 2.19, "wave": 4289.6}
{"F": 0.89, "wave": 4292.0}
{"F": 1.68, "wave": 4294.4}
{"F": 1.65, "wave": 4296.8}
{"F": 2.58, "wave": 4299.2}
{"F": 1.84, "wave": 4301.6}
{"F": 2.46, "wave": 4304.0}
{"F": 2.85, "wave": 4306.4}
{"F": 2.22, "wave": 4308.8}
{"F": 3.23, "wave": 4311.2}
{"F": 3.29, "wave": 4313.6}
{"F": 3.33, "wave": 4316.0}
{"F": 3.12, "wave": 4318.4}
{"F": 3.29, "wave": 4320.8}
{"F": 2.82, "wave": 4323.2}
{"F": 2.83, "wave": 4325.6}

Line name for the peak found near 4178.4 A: [O II]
